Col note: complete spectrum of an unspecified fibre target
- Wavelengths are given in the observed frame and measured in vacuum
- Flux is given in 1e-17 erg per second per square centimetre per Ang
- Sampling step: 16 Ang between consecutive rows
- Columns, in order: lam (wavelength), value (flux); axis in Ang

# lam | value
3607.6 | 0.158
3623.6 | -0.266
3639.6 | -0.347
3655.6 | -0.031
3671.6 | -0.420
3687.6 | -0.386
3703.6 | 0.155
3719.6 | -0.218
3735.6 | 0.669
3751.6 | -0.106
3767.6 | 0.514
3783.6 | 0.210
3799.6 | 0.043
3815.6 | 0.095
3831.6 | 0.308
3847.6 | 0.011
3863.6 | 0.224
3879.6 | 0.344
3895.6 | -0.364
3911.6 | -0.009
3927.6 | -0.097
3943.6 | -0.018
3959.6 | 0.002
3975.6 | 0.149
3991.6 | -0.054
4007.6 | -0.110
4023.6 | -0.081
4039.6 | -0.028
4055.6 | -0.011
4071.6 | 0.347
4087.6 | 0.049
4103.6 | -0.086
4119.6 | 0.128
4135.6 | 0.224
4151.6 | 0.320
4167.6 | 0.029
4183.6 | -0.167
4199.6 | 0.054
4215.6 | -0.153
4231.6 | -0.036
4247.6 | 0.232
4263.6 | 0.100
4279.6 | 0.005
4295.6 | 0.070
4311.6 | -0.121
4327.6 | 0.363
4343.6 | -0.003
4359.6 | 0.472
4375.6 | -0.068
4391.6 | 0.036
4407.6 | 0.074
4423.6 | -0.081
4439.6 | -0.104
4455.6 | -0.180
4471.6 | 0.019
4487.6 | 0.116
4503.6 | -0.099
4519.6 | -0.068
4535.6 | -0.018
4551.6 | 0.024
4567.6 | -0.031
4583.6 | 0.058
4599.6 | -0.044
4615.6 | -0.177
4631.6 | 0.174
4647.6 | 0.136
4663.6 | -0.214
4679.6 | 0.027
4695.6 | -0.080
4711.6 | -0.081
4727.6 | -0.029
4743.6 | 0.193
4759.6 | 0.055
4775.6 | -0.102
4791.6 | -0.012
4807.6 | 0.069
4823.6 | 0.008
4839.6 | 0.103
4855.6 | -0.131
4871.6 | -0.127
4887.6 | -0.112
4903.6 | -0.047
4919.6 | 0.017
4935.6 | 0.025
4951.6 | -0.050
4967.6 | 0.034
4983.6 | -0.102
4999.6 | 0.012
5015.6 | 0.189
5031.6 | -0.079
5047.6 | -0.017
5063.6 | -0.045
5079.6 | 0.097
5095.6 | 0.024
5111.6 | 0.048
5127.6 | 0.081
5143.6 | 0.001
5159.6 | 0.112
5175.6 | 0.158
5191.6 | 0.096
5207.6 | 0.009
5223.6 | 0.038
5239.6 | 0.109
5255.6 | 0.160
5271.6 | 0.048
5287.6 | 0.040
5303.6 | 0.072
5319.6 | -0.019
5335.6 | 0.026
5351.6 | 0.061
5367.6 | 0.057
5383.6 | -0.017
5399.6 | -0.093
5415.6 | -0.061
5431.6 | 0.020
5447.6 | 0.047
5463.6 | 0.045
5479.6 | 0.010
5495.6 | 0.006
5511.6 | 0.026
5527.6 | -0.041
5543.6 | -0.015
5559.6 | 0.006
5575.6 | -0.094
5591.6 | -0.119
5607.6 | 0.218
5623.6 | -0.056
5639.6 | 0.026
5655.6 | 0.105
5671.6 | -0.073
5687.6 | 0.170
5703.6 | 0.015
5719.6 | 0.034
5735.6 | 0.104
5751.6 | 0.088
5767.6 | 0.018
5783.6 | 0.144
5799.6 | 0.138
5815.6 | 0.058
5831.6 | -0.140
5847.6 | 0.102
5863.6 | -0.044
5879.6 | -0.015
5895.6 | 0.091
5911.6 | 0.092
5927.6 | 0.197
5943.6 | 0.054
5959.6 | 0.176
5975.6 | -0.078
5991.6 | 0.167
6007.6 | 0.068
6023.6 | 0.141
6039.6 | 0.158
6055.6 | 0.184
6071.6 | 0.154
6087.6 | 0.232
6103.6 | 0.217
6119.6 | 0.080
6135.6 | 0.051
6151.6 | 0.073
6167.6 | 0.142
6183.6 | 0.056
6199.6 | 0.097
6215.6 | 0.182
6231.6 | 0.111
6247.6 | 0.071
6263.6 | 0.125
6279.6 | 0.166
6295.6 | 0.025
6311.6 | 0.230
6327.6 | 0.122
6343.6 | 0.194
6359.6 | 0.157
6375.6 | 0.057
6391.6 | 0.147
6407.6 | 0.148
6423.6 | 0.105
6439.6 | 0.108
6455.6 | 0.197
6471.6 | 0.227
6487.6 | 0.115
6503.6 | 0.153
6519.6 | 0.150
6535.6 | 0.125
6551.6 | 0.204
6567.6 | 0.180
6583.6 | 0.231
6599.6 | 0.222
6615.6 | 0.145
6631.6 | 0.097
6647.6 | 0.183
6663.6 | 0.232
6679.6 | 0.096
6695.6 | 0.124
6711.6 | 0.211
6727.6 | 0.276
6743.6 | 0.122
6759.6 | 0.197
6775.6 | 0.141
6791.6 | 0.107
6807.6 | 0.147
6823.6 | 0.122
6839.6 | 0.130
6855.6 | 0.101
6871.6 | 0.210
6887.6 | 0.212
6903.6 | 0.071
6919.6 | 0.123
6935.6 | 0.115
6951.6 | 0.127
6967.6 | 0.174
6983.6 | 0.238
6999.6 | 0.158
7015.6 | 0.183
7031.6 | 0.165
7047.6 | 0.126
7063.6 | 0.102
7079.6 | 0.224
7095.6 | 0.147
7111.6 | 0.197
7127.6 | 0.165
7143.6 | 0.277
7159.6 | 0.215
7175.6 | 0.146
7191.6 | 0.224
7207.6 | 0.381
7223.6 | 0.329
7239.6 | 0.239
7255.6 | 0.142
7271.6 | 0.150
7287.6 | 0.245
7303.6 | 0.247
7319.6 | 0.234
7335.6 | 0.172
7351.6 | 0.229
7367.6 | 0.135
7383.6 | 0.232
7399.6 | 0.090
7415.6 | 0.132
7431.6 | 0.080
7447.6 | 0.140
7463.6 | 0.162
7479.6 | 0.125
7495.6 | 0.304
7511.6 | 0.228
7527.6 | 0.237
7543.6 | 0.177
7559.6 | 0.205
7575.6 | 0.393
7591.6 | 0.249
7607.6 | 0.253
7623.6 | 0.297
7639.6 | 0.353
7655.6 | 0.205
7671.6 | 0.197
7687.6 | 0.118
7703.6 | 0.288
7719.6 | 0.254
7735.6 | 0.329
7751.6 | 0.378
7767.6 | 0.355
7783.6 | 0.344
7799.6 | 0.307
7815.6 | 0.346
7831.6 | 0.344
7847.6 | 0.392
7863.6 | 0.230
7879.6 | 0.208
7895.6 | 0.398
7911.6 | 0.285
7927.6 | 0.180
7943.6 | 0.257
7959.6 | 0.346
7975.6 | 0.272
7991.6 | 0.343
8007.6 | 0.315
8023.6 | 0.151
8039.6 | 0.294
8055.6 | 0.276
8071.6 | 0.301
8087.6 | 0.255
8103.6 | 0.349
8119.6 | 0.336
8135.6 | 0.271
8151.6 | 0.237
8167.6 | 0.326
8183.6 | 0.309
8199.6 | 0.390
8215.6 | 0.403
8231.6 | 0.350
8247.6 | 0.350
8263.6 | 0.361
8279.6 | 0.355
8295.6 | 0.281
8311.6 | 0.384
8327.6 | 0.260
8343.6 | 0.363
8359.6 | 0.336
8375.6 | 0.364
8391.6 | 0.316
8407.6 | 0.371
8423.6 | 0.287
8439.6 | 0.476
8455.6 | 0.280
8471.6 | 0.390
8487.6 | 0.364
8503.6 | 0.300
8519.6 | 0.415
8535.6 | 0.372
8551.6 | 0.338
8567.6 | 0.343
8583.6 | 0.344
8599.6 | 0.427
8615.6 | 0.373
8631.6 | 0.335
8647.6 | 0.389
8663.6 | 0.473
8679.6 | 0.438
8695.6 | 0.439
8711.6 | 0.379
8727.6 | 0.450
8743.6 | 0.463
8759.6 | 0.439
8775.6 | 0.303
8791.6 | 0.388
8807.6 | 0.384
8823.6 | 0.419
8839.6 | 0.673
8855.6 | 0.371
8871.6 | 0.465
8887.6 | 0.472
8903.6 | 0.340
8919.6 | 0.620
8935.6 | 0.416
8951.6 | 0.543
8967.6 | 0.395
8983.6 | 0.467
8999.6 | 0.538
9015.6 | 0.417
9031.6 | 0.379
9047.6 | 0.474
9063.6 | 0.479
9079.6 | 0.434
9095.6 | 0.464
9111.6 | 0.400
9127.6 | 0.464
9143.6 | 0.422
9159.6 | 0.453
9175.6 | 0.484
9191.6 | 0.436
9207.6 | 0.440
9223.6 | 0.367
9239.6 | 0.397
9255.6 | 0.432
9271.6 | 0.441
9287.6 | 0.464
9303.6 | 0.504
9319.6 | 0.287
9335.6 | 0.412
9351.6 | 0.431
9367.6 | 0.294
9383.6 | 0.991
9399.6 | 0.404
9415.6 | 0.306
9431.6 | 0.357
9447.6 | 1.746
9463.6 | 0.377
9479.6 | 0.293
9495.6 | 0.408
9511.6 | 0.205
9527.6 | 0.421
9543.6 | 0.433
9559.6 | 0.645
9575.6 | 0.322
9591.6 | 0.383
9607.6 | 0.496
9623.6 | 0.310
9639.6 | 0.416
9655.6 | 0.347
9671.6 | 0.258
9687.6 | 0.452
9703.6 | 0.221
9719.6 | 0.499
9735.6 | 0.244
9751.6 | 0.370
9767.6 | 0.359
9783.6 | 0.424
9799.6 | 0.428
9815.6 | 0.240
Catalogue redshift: 0.935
